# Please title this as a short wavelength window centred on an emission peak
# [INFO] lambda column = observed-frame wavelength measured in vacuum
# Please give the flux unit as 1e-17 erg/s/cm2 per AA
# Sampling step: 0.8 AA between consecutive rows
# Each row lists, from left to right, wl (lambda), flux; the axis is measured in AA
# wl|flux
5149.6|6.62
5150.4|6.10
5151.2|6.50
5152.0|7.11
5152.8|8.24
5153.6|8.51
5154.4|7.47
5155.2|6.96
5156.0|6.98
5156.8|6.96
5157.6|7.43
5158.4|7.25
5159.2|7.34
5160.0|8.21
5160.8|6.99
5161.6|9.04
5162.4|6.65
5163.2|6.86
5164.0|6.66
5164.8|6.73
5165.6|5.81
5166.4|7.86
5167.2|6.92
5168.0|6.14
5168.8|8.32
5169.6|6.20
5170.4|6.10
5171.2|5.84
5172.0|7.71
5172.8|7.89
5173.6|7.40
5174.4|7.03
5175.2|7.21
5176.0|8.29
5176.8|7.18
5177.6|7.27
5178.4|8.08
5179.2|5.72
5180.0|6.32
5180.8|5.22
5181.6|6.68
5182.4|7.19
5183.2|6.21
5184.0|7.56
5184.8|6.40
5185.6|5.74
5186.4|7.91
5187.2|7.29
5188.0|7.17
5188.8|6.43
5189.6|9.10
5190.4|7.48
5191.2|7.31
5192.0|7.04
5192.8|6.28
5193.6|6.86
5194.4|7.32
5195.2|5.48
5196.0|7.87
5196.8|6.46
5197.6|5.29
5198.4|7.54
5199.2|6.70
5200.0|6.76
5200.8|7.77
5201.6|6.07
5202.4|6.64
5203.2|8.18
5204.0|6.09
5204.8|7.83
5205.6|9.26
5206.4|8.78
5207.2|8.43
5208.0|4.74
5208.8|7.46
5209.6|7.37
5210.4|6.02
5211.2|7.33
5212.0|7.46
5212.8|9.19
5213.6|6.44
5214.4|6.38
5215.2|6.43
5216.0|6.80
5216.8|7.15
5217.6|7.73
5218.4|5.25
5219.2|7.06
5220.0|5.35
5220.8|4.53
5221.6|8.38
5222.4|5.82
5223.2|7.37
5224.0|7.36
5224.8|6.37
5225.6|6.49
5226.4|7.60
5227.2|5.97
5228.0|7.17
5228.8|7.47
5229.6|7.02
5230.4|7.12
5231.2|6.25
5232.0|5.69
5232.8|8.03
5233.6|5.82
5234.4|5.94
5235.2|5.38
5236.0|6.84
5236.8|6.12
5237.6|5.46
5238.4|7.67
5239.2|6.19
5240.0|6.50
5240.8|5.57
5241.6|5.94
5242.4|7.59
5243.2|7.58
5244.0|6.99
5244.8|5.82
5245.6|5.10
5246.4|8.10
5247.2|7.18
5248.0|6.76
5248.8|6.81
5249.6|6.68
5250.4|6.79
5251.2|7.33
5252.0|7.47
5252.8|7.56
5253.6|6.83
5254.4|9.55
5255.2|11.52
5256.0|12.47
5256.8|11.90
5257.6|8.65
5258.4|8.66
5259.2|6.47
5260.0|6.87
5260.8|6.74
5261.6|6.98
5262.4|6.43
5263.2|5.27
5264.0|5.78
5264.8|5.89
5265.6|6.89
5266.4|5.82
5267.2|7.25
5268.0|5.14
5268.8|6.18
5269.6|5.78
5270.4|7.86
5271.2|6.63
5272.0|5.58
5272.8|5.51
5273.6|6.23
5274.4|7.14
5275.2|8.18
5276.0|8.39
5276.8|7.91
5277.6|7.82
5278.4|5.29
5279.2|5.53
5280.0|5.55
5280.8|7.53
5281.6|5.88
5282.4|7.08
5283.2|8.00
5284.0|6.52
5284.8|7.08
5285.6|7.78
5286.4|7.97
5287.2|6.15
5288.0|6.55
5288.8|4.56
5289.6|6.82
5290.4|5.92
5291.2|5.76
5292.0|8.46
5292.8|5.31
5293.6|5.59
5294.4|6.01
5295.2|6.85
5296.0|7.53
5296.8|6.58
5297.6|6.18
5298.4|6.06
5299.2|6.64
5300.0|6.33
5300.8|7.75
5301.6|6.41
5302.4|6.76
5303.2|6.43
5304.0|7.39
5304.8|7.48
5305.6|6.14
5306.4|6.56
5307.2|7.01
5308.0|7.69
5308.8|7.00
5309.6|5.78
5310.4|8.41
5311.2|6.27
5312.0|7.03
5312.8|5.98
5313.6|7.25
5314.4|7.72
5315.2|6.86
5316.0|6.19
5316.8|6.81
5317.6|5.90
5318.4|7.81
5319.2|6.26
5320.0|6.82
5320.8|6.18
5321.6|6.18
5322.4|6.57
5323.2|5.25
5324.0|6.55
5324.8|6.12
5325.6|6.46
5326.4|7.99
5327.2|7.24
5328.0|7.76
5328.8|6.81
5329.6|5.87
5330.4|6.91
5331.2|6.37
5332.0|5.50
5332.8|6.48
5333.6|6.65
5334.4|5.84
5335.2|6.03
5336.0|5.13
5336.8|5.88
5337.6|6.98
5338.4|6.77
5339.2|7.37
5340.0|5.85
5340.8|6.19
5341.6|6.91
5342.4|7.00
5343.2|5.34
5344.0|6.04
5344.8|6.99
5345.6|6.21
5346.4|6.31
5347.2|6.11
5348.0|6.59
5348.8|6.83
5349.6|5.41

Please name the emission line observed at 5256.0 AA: [O III] 5007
